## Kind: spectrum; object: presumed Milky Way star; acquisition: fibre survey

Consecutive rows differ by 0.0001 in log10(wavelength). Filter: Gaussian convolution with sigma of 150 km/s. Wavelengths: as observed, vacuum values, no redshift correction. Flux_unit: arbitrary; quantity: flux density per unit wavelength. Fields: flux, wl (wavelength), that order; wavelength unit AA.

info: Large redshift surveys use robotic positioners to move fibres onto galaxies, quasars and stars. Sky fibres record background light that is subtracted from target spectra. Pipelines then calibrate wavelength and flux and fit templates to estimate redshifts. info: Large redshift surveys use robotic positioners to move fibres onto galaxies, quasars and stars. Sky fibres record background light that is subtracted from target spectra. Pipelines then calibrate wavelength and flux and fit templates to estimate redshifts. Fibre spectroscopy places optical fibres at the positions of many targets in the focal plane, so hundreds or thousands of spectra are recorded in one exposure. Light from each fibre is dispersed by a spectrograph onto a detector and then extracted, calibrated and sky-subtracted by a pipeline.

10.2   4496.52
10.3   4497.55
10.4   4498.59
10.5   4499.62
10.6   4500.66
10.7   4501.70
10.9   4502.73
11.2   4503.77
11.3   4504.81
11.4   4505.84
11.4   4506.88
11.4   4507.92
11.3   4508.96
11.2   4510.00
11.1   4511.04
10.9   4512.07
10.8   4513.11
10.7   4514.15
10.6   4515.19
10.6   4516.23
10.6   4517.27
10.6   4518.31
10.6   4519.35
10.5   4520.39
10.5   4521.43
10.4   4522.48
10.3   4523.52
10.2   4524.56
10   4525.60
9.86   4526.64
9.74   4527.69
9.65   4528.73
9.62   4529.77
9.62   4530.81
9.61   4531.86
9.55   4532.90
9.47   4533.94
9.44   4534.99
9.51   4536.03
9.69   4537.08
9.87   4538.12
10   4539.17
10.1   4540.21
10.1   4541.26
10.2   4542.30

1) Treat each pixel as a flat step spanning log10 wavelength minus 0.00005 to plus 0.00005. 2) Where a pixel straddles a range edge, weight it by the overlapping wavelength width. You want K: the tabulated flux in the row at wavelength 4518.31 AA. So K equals 10.6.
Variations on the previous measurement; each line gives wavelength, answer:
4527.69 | 9.74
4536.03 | 9.51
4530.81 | 9.62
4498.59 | 10.4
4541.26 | 10.1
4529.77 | 9.62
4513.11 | 10.8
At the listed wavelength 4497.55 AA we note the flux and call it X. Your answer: 10.3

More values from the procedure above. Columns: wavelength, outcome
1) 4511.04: 11.1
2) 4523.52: 10.3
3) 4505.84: 11.4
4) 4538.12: 9.87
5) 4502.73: 10.9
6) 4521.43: 10.5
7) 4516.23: 10.6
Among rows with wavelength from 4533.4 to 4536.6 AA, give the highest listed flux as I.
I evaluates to 9.51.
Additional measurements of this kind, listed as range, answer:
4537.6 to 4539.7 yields 10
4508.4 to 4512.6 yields 11.3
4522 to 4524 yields 10.4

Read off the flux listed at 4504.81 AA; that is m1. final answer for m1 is 11.3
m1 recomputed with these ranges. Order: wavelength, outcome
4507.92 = 11.4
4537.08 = 9.69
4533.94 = 9.47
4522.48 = 10.4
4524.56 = 10.2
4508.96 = 11.3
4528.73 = 9.65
